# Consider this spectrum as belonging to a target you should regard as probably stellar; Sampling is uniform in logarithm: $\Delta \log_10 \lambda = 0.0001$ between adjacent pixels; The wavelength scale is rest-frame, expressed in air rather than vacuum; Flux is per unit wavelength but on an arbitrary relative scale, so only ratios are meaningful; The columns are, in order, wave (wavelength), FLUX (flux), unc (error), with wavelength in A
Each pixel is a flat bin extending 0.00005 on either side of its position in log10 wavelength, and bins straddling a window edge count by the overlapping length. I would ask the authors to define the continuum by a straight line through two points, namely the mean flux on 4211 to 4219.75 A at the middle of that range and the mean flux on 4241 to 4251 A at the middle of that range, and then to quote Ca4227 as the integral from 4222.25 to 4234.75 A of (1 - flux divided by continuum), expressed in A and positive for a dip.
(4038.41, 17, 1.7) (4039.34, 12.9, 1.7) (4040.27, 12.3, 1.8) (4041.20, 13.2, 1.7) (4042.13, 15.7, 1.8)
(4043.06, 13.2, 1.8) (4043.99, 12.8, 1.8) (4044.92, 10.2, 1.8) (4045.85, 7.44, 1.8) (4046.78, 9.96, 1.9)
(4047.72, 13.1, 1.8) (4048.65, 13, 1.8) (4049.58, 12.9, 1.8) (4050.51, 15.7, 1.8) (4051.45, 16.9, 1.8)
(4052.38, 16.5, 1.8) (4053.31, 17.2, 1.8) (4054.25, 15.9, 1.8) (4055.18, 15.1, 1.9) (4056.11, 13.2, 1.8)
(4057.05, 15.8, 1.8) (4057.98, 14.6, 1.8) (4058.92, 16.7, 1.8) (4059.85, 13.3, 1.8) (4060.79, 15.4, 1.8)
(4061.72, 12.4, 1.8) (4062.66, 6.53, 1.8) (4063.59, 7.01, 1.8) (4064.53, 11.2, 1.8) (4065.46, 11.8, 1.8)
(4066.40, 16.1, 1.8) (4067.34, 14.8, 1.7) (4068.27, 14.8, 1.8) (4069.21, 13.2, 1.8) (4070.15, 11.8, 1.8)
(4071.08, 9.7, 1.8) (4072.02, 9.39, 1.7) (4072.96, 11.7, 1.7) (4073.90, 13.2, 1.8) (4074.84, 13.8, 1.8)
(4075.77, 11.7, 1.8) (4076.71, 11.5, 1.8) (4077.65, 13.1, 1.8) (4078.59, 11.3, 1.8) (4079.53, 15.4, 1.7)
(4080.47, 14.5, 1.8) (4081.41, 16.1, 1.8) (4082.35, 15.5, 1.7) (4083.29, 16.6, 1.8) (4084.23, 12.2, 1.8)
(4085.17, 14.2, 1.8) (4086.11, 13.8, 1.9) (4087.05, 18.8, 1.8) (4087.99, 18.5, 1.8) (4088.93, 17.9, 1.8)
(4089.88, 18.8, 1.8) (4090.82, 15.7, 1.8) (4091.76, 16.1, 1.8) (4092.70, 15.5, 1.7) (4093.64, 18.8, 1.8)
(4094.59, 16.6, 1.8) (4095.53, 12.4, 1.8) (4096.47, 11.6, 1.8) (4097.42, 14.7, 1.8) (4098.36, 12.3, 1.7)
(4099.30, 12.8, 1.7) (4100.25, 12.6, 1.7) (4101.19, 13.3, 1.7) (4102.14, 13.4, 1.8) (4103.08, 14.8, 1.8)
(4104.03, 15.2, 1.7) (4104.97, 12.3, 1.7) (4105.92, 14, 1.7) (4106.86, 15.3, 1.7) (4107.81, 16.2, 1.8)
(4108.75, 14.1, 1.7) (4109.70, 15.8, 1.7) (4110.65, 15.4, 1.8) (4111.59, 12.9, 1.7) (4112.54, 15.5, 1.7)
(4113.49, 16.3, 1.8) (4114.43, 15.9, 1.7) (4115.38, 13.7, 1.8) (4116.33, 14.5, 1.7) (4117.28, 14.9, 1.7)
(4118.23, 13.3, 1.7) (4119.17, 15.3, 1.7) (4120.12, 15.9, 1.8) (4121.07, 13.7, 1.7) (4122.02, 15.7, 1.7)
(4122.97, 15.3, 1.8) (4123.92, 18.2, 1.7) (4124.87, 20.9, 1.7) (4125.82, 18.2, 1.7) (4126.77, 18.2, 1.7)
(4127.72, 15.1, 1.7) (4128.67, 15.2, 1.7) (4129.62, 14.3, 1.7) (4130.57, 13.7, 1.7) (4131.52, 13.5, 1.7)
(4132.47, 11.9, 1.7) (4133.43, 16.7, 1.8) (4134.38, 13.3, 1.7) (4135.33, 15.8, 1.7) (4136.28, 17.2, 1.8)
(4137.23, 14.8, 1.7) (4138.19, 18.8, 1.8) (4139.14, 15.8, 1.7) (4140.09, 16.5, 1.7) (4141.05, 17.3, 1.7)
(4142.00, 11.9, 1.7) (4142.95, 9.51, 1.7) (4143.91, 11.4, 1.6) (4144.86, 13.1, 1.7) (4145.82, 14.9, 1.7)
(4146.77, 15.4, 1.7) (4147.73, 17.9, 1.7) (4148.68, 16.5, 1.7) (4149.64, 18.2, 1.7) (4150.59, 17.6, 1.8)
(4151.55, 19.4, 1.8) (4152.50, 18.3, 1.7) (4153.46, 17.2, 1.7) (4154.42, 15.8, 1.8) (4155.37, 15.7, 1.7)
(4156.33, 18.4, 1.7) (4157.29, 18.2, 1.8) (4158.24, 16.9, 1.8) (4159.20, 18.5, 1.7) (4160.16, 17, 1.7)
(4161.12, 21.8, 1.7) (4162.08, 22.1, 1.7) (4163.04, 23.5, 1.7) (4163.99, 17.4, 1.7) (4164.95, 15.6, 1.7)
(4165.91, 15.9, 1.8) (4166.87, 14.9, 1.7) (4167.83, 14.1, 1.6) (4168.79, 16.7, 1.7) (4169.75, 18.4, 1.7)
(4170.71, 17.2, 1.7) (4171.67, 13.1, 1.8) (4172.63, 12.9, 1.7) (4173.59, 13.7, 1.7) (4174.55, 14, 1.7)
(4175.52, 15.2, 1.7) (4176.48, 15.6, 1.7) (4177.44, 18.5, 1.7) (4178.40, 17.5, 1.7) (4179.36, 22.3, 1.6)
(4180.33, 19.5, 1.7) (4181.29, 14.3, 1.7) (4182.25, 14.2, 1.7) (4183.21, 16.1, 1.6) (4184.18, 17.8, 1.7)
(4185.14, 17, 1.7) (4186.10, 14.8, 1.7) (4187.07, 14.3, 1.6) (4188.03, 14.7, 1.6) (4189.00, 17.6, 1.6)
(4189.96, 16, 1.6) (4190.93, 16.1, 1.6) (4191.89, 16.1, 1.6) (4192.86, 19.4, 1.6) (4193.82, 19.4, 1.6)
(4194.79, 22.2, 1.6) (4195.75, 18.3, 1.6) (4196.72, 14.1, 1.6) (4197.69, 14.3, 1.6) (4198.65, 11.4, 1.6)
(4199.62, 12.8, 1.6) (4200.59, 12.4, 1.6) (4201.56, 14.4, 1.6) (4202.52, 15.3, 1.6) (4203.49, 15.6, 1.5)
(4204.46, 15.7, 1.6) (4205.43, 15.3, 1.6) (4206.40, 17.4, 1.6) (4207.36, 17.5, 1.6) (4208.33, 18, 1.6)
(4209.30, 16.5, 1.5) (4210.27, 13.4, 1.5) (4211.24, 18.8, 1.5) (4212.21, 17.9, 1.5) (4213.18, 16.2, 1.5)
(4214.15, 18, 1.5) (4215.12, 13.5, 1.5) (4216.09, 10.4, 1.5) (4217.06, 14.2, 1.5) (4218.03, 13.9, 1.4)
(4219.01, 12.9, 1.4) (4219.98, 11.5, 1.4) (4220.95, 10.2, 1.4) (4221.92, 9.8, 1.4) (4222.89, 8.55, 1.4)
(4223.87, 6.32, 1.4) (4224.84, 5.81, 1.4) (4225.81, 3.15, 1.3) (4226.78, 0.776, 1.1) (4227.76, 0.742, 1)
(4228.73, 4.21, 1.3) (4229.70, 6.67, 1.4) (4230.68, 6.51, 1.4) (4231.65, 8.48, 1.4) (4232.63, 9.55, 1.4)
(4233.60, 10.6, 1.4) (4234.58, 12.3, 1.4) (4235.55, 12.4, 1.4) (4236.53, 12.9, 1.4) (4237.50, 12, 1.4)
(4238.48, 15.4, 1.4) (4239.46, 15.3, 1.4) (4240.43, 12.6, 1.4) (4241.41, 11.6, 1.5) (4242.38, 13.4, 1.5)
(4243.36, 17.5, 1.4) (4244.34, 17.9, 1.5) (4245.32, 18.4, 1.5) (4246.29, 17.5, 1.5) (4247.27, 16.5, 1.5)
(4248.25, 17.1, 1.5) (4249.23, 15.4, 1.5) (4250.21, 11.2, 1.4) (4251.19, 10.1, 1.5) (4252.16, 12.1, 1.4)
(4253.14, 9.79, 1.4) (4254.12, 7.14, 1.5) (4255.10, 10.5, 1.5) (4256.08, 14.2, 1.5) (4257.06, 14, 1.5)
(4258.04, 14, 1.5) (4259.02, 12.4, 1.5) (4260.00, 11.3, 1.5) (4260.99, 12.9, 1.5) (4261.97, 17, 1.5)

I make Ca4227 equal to 7.3 A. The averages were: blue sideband 14.9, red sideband 15.5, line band 6.33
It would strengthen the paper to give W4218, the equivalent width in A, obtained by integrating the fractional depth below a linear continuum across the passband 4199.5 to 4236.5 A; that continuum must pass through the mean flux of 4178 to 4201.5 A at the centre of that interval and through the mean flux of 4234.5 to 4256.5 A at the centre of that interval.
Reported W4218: 8.11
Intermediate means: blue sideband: 16.3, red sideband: 13.6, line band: 11.8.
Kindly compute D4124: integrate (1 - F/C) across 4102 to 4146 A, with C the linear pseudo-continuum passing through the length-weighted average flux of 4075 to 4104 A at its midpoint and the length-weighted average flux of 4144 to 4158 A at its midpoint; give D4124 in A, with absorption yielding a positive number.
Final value 2.2 A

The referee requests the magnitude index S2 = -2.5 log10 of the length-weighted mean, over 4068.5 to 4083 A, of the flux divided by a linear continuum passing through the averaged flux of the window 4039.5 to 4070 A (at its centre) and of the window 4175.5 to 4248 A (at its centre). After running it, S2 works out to 0.05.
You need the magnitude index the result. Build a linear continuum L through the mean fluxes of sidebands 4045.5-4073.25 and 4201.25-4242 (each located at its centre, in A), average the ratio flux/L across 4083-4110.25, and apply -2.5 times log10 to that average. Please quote -0.16 mag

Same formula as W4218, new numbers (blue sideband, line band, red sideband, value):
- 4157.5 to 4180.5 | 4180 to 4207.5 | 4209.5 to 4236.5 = -3.9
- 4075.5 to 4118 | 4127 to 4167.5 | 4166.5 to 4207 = -2.2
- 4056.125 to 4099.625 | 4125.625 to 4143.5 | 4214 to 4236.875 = -4.4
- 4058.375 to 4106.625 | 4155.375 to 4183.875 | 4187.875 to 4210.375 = -2.8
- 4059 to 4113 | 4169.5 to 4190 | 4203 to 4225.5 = -3.5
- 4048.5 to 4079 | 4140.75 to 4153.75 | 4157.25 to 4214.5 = 0.0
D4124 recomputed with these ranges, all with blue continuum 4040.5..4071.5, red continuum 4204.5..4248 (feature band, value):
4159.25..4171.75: -4.9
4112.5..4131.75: -4.0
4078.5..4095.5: -3.7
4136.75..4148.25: -1.8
